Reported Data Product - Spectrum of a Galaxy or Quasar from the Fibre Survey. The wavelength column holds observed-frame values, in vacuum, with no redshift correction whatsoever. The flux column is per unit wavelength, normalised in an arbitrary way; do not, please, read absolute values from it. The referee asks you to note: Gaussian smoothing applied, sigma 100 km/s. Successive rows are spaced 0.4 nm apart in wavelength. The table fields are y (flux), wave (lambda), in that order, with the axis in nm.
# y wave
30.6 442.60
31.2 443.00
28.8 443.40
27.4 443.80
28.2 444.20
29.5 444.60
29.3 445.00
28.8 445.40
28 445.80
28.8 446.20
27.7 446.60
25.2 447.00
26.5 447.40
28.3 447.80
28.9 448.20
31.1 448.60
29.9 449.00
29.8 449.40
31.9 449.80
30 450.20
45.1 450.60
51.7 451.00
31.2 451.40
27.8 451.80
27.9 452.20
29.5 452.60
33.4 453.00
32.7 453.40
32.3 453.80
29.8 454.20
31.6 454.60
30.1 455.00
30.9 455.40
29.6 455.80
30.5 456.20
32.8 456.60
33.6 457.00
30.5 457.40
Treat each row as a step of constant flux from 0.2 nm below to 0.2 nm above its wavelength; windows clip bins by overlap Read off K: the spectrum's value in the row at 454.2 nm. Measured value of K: 29.8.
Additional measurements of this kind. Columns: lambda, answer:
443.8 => 27.4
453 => 33.4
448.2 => 28.9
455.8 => 29.6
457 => 33.6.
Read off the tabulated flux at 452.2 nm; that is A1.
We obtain 27.9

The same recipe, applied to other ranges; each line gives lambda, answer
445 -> 29.3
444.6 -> 29.5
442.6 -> 30.6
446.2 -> 28.8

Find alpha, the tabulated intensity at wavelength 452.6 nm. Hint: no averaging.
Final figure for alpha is 29.5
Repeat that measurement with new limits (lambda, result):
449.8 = 31.9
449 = 29.9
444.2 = 28.2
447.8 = 28.3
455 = 30.1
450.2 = 30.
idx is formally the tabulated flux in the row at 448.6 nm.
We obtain 31.1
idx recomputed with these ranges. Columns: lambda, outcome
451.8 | 27.8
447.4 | 26.5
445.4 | 28.8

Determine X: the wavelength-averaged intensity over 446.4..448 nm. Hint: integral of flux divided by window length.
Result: 26.9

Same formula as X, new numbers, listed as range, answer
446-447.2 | 27.2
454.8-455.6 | 30.5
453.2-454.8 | 31.6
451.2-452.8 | 29.1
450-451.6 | 39.5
